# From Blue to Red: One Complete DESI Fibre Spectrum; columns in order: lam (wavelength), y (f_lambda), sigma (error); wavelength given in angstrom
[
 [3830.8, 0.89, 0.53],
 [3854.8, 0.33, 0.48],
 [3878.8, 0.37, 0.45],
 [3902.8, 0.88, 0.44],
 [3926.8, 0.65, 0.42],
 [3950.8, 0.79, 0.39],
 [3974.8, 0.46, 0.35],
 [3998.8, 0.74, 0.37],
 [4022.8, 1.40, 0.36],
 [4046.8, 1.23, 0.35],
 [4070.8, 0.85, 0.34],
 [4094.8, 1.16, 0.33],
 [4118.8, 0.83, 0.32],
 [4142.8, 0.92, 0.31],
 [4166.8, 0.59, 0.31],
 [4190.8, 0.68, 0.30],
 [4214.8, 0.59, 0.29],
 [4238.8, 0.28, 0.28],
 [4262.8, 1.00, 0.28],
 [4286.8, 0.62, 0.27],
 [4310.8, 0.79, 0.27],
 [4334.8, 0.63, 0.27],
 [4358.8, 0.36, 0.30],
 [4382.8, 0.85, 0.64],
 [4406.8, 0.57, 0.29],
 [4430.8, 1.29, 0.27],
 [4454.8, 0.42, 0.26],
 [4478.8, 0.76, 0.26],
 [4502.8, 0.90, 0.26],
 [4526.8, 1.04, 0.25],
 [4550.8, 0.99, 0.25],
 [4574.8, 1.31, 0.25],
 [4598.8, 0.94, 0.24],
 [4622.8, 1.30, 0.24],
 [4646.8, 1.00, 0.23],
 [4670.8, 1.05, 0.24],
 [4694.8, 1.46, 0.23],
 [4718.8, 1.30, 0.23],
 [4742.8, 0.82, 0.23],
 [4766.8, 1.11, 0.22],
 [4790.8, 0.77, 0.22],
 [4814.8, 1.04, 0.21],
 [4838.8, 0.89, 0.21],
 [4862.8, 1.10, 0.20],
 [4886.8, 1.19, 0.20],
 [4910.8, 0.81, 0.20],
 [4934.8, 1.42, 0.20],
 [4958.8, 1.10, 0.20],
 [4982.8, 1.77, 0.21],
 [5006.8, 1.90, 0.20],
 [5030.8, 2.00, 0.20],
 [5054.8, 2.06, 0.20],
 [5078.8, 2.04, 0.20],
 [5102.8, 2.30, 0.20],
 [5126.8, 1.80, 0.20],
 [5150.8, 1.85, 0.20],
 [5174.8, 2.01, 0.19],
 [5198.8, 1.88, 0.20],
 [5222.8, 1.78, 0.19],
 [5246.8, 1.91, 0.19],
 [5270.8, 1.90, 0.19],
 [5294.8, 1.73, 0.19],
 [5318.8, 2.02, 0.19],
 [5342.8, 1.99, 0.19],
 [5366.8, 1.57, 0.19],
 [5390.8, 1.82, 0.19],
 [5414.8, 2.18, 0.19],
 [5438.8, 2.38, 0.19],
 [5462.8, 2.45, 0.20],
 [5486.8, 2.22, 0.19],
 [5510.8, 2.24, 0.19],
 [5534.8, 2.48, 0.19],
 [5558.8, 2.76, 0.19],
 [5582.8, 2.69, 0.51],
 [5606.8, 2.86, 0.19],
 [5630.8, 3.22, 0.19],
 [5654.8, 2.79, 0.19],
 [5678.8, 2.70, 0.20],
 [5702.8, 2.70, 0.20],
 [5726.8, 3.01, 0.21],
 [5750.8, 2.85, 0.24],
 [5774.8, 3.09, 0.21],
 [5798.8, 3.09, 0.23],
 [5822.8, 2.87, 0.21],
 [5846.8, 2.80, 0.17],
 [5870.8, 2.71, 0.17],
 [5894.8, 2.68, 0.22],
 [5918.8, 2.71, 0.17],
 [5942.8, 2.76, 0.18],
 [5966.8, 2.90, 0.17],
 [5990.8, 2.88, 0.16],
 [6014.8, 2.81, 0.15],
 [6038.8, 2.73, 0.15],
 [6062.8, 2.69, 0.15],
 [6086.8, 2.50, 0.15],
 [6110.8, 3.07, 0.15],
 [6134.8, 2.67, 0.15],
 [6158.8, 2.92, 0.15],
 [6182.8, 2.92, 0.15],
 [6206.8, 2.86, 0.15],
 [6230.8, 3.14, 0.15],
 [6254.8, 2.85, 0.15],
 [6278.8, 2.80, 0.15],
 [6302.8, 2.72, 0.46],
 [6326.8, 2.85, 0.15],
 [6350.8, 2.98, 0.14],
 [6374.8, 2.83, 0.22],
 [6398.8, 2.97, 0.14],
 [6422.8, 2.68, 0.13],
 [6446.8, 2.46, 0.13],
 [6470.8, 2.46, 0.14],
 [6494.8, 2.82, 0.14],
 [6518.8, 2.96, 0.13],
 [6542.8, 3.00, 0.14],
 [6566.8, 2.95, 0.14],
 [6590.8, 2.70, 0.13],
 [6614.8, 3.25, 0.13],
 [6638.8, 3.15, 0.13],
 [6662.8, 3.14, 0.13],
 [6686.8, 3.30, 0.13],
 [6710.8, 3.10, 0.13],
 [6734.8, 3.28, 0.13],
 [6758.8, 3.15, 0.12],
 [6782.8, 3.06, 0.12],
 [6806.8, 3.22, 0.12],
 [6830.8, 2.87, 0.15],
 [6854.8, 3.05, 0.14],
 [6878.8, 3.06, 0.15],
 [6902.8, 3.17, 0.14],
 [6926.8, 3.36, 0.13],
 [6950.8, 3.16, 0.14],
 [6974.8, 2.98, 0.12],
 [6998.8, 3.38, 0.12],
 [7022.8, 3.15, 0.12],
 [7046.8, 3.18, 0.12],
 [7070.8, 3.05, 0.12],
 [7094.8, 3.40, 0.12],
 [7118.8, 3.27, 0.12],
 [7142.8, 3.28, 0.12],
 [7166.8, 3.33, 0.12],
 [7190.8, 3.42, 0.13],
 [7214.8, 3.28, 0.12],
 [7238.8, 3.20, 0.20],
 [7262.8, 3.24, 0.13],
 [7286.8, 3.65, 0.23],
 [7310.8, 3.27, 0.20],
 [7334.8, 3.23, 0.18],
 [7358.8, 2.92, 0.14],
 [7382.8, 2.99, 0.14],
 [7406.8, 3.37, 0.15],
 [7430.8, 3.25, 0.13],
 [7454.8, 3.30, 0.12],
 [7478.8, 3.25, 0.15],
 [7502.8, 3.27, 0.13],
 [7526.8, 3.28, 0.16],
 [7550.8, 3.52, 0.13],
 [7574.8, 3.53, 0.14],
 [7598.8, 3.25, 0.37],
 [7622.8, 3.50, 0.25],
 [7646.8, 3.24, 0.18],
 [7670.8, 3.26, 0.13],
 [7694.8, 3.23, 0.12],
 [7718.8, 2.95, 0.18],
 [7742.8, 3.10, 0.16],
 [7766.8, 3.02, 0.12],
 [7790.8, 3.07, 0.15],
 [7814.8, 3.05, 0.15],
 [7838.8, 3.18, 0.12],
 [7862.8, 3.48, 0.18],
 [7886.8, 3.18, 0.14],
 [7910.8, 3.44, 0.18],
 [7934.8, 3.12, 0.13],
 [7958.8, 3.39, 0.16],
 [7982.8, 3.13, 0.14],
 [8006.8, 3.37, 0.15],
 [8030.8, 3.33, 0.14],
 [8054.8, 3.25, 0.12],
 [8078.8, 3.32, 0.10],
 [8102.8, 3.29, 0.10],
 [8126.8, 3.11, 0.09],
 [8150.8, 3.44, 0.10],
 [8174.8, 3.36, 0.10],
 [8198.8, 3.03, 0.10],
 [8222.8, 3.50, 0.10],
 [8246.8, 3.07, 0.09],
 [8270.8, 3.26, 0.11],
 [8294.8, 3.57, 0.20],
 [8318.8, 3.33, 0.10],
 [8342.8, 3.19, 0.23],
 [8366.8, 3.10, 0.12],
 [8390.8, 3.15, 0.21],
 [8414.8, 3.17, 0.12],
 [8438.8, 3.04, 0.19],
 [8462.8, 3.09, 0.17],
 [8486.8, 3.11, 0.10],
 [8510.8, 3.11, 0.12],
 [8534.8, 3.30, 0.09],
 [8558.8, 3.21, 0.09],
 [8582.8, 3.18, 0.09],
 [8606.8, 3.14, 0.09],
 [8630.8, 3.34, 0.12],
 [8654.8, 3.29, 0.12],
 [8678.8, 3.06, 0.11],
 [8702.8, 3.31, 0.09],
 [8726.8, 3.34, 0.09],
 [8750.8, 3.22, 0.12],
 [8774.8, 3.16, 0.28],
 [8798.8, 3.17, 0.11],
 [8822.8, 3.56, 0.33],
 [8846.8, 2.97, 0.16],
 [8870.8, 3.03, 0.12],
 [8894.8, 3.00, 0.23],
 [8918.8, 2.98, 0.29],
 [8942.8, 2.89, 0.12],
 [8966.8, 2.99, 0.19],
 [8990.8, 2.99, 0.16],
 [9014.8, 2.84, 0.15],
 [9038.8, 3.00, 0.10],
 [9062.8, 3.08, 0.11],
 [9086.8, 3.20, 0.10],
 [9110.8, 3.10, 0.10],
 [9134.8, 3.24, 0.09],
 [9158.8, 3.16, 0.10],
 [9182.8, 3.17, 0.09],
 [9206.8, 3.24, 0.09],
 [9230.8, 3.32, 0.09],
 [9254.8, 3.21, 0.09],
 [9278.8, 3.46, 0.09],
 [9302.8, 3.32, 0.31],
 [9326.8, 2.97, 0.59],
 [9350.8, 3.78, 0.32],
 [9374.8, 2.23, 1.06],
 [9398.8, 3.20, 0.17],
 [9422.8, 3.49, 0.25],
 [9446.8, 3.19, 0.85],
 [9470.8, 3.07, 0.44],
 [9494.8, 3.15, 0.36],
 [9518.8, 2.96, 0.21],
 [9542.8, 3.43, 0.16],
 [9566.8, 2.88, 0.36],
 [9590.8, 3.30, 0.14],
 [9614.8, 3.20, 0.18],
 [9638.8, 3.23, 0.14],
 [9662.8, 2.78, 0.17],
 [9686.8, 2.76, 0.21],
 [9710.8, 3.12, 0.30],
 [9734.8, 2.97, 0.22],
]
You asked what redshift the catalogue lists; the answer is 0.25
